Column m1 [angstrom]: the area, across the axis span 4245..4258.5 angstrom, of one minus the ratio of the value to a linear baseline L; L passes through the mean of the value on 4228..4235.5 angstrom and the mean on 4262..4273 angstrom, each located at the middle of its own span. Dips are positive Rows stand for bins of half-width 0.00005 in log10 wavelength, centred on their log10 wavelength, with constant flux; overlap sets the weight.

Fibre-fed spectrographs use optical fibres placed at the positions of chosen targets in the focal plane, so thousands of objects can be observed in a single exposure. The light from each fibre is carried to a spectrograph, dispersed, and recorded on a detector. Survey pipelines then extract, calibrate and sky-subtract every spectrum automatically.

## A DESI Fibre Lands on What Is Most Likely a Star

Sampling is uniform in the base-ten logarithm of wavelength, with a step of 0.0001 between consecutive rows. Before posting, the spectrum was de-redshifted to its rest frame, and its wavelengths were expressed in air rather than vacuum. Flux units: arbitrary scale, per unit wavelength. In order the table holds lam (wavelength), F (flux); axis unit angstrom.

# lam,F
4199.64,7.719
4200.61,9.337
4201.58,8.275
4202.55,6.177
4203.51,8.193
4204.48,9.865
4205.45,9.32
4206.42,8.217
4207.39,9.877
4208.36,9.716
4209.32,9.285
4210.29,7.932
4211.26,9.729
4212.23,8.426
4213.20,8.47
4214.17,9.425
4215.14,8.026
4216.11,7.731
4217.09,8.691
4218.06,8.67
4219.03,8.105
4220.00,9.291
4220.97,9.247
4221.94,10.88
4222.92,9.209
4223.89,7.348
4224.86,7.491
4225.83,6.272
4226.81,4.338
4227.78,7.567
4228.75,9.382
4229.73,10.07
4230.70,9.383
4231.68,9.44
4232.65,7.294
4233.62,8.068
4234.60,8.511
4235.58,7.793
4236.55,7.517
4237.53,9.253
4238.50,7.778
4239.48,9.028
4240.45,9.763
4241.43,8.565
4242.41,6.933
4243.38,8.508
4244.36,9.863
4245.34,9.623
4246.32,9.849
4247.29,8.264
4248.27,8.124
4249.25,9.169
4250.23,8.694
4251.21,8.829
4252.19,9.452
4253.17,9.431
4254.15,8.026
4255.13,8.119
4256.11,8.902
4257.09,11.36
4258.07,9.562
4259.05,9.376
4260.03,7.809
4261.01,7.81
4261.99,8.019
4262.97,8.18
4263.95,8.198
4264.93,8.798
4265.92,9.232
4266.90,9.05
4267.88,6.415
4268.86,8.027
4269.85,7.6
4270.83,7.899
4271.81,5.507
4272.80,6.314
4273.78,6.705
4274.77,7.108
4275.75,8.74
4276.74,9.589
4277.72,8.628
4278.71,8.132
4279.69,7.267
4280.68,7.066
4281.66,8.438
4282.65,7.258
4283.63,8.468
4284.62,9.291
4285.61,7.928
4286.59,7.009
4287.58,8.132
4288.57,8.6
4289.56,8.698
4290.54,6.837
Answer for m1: -1.4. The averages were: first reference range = 8.77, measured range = 9.09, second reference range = 7.8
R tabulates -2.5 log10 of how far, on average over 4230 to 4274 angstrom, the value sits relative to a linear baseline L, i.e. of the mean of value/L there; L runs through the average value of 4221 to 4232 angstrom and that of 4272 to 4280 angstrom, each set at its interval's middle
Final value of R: -0.058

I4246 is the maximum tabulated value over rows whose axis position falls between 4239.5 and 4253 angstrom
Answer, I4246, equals 9.863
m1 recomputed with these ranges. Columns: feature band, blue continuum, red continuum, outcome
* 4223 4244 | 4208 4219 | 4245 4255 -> 1.6 angstrom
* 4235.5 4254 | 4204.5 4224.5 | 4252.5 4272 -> -0.4 angstrom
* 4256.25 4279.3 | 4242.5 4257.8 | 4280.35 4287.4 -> 0.8 angstrom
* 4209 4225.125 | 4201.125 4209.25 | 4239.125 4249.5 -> 0.1 angstrom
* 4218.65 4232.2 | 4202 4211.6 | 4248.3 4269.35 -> 0.5 angstrom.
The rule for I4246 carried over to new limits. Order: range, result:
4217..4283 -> 11.36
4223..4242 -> 10.07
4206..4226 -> 10.88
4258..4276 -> 9.562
